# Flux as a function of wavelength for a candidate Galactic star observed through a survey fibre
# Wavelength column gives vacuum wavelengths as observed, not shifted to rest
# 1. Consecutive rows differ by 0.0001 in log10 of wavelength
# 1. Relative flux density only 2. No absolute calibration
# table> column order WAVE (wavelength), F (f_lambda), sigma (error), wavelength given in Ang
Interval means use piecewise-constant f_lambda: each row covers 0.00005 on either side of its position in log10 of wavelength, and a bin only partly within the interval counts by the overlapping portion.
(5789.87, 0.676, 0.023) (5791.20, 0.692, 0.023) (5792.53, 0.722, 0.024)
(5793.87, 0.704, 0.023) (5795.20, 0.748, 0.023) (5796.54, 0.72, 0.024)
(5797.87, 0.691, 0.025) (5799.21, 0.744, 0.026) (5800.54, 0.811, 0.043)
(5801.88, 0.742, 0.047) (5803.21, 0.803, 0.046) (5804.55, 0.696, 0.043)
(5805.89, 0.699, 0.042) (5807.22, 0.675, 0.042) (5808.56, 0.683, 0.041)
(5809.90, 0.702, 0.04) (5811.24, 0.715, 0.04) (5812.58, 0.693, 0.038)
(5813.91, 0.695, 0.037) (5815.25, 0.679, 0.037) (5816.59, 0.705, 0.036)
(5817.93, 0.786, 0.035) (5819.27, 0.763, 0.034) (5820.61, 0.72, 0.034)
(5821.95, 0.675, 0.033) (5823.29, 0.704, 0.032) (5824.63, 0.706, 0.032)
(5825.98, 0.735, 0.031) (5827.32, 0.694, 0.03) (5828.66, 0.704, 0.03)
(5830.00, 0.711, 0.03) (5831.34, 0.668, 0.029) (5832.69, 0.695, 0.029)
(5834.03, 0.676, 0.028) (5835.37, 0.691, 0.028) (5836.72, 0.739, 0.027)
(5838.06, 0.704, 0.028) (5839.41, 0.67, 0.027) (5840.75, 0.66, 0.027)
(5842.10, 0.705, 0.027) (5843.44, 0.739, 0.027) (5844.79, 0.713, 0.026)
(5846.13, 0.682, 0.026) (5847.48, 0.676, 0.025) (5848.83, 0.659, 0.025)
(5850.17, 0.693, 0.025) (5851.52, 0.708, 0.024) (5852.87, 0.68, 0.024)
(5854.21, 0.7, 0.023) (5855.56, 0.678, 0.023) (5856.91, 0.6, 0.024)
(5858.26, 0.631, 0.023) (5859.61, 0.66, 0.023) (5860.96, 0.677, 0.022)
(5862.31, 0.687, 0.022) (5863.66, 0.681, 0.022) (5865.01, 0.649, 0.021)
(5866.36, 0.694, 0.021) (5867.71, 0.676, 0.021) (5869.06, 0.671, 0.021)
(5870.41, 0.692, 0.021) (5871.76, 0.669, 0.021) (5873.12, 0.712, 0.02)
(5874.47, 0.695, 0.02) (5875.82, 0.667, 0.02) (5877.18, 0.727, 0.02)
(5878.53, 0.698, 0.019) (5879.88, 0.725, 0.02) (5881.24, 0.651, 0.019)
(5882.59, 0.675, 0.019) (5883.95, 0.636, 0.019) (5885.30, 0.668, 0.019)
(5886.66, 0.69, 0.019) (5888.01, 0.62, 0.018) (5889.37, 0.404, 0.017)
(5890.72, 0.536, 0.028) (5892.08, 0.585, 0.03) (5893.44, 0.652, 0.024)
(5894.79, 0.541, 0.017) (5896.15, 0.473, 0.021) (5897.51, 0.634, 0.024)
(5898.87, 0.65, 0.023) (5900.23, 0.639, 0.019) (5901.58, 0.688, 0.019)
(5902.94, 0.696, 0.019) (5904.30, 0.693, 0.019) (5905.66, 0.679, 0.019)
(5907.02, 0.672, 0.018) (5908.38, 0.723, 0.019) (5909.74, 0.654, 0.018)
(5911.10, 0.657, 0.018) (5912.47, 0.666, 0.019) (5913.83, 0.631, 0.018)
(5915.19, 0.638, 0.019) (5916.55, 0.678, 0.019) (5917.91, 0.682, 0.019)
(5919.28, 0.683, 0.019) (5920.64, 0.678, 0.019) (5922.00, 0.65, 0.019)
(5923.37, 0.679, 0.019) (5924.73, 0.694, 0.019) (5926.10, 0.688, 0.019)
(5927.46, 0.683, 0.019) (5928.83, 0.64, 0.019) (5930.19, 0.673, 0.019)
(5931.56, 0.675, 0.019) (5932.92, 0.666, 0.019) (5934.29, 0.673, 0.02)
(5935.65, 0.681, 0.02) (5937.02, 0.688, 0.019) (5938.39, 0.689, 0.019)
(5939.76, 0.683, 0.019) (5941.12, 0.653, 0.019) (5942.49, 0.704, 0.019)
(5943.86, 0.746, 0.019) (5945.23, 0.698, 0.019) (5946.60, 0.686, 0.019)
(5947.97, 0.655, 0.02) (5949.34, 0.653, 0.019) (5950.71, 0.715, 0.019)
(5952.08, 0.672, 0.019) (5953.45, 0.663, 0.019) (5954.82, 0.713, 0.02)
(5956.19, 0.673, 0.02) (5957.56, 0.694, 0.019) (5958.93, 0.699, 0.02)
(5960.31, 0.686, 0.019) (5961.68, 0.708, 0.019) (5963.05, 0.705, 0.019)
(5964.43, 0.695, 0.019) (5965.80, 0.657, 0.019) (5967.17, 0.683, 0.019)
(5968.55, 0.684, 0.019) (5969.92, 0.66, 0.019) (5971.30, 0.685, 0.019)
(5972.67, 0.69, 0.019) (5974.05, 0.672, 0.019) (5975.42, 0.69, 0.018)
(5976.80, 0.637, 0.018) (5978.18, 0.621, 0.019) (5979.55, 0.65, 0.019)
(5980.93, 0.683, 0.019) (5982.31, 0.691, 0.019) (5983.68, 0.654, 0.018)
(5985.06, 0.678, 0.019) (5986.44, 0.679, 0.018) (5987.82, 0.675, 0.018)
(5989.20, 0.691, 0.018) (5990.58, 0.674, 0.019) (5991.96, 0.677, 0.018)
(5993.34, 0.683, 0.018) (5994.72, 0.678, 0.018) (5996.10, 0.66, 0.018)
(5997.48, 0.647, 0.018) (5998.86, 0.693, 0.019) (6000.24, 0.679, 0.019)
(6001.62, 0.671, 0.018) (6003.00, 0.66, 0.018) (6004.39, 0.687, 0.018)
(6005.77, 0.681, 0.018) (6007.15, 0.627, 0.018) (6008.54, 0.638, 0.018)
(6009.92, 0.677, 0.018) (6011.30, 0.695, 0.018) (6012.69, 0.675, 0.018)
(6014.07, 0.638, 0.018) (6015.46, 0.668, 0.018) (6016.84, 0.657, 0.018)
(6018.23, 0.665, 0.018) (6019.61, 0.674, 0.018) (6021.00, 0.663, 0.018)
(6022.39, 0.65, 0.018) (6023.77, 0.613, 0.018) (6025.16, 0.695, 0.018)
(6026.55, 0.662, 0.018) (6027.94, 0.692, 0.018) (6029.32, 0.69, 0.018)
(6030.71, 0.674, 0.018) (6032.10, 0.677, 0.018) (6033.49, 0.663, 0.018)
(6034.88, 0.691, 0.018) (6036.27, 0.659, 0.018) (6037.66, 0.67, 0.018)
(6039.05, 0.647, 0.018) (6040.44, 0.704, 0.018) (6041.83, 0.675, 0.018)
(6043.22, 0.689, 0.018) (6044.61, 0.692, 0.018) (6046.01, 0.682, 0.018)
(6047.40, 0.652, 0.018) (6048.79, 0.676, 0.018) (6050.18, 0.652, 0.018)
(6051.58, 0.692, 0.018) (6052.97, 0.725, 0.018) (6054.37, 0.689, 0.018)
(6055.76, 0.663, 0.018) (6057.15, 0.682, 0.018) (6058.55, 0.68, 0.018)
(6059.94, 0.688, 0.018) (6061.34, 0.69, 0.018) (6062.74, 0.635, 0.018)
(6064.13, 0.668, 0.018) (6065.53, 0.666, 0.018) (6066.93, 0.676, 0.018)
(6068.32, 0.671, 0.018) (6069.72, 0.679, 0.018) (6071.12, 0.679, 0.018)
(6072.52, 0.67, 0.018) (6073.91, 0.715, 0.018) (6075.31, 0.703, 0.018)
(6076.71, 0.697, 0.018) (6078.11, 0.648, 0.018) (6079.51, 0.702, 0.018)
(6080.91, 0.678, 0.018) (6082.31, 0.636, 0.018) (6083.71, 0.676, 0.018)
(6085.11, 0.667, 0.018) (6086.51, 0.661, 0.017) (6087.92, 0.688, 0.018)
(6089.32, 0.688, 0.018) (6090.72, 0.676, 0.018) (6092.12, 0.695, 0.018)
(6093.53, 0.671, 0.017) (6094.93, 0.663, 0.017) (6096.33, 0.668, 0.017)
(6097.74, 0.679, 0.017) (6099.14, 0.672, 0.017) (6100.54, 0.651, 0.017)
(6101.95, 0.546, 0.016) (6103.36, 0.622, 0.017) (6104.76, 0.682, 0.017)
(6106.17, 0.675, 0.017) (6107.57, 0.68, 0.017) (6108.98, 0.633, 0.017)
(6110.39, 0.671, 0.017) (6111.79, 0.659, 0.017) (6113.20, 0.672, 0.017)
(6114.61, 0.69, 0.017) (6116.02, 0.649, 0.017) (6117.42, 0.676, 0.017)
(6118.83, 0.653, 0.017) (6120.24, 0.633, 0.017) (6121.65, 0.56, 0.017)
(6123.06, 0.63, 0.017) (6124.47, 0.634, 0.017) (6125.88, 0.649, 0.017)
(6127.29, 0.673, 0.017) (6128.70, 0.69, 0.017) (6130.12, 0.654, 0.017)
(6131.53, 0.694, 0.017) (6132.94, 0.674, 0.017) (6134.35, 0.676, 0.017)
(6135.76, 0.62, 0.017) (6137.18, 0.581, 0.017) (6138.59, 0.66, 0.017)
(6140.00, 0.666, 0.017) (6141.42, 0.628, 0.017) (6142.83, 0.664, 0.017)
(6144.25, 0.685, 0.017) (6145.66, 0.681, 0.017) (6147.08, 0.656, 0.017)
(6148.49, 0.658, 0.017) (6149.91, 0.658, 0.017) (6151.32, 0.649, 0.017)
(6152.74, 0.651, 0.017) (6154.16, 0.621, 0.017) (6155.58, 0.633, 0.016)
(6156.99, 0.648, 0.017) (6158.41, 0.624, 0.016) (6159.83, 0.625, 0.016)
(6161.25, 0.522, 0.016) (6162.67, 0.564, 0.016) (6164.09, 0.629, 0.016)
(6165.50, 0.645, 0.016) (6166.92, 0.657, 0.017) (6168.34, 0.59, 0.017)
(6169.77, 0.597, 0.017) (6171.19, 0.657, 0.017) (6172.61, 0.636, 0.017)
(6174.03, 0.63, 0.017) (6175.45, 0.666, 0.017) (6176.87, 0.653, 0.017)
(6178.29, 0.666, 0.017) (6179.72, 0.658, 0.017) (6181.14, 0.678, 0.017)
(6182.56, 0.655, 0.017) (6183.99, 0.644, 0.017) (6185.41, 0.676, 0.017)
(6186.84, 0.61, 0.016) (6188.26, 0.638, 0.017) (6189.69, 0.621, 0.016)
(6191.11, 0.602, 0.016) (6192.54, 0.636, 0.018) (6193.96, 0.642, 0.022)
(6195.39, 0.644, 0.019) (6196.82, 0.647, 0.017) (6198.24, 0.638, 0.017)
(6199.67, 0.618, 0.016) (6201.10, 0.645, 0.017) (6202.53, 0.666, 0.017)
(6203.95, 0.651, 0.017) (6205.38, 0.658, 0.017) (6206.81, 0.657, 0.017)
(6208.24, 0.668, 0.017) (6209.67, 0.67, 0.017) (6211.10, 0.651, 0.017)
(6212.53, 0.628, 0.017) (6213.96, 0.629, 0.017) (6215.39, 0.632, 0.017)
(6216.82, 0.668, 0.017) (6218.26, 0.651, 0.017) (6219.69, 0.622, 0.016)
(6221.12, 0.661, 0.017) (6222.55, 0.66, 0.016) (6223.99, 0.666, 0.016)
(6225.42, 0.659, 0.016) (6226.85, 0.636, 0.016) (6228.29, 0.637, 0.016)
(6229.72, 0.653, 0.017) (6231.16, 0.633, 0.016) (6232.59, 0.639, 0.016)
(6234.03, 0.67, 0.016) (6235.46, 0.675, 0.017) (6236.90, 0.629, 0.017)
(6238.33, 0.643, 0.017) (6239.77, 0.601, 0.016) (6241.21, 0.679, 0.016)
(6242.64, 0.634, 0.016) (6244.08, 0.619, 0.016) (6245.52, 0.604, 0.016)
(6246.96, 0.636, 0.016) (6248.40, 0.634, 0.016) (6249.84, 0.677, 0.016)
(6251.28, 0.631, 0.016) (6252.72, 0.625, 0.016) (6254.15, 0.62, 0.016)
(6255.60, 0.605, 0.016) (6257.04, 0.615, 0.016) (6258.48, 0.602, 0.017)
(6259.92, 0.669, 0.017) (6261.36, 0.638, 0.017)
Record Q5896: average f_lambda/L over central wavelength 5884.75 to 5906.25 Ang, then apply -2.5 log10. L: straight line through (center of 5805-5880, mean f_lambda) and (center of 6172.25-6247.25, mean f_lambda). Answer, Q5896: 0.12 mag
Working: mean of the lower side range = 0.692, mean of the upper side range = 0.645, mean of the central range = 0.615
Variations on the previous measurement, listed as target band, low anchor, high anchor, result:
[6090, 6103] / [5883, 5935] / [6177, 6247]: -0.02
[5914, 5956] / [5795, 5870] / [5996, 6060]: 0.01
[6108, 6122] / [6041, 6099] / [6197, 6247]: 0.03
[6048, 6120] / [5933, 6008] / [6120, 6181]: -0.03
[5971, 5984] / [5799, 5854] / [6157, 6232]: 0.02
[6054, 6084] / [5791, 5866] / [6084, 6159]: -0.02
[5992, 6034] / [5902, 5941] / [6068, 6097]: 0.01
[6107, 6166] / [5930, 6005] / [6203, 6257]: 0.02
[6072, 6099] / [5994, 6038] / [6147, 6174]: -0.05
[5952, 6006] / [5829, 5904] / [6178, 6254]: -0.03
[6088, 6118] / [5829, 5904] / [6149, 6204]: -0.04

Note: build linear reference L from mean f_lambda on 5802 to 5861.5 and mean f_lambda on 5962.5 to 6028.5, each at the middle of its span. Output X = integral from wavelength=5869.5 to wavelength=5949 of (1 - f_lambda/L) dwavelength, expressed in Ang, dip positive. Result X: 2.6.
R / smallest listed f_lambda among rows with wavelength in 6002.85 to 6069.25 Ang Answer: 0.613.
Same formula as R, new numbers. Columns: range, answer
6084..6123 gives 0.546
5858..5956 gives 0.404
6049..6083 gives 0.635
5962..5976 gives 0.657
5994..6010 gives 0.627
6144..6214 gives 0.522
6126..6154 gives 0.581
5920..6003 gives 0.621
